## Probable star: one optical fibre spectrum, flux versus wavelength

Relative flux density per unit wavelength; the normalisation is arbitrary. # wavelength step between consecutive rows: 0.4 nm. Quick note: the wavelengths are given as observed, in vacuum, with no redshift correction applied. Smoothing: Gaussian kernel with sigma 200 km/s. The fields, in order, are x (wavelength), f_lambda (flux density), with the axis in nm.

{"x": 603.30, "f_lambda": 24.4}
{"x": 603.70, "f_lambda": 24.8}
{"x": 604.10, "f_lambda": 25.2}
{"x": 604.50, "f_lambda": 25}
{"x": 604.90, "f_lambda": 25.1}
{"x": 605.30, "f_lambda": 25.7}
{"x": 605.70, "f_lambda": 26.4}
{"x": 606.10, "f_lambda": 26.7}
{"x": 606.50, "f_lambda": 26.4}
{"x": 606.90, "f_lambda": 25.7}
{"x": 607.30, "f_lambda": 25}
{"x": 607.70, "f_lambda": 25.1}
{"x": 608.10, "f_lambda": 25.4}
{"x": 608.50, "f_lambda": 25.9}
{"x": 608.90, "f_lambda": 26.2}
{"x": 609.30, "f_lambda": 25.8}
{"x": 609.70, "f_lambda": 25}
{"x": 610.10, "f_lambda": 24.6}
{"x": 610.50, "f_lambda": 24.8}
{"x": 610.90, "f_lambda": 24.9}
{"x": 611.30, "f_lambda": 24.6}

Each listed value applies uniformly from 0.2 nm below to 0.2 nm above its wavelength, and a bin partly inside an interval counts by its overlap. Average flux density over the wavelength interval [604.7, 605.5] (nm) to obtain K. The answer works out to 25.4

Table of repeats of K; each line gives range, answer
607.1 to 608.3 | 25.2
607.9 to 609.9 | 25.7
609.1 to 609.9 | 25.4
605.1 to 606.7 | 26.3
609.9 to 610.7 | 24.7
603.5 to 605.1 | 25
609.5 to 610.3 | 24.8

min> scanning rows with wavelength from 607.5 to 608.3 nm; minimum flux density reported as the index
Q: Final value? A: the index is 25.1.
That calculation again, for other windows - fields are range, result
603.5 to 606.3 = 24.8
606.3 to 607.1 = 25.7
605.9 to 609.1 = 25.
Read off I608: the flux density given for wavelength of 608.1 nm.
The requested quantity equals 25.4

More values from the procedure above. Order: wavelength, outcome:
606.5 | 26.4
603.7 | 24.8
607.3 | 25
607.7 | 25.1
